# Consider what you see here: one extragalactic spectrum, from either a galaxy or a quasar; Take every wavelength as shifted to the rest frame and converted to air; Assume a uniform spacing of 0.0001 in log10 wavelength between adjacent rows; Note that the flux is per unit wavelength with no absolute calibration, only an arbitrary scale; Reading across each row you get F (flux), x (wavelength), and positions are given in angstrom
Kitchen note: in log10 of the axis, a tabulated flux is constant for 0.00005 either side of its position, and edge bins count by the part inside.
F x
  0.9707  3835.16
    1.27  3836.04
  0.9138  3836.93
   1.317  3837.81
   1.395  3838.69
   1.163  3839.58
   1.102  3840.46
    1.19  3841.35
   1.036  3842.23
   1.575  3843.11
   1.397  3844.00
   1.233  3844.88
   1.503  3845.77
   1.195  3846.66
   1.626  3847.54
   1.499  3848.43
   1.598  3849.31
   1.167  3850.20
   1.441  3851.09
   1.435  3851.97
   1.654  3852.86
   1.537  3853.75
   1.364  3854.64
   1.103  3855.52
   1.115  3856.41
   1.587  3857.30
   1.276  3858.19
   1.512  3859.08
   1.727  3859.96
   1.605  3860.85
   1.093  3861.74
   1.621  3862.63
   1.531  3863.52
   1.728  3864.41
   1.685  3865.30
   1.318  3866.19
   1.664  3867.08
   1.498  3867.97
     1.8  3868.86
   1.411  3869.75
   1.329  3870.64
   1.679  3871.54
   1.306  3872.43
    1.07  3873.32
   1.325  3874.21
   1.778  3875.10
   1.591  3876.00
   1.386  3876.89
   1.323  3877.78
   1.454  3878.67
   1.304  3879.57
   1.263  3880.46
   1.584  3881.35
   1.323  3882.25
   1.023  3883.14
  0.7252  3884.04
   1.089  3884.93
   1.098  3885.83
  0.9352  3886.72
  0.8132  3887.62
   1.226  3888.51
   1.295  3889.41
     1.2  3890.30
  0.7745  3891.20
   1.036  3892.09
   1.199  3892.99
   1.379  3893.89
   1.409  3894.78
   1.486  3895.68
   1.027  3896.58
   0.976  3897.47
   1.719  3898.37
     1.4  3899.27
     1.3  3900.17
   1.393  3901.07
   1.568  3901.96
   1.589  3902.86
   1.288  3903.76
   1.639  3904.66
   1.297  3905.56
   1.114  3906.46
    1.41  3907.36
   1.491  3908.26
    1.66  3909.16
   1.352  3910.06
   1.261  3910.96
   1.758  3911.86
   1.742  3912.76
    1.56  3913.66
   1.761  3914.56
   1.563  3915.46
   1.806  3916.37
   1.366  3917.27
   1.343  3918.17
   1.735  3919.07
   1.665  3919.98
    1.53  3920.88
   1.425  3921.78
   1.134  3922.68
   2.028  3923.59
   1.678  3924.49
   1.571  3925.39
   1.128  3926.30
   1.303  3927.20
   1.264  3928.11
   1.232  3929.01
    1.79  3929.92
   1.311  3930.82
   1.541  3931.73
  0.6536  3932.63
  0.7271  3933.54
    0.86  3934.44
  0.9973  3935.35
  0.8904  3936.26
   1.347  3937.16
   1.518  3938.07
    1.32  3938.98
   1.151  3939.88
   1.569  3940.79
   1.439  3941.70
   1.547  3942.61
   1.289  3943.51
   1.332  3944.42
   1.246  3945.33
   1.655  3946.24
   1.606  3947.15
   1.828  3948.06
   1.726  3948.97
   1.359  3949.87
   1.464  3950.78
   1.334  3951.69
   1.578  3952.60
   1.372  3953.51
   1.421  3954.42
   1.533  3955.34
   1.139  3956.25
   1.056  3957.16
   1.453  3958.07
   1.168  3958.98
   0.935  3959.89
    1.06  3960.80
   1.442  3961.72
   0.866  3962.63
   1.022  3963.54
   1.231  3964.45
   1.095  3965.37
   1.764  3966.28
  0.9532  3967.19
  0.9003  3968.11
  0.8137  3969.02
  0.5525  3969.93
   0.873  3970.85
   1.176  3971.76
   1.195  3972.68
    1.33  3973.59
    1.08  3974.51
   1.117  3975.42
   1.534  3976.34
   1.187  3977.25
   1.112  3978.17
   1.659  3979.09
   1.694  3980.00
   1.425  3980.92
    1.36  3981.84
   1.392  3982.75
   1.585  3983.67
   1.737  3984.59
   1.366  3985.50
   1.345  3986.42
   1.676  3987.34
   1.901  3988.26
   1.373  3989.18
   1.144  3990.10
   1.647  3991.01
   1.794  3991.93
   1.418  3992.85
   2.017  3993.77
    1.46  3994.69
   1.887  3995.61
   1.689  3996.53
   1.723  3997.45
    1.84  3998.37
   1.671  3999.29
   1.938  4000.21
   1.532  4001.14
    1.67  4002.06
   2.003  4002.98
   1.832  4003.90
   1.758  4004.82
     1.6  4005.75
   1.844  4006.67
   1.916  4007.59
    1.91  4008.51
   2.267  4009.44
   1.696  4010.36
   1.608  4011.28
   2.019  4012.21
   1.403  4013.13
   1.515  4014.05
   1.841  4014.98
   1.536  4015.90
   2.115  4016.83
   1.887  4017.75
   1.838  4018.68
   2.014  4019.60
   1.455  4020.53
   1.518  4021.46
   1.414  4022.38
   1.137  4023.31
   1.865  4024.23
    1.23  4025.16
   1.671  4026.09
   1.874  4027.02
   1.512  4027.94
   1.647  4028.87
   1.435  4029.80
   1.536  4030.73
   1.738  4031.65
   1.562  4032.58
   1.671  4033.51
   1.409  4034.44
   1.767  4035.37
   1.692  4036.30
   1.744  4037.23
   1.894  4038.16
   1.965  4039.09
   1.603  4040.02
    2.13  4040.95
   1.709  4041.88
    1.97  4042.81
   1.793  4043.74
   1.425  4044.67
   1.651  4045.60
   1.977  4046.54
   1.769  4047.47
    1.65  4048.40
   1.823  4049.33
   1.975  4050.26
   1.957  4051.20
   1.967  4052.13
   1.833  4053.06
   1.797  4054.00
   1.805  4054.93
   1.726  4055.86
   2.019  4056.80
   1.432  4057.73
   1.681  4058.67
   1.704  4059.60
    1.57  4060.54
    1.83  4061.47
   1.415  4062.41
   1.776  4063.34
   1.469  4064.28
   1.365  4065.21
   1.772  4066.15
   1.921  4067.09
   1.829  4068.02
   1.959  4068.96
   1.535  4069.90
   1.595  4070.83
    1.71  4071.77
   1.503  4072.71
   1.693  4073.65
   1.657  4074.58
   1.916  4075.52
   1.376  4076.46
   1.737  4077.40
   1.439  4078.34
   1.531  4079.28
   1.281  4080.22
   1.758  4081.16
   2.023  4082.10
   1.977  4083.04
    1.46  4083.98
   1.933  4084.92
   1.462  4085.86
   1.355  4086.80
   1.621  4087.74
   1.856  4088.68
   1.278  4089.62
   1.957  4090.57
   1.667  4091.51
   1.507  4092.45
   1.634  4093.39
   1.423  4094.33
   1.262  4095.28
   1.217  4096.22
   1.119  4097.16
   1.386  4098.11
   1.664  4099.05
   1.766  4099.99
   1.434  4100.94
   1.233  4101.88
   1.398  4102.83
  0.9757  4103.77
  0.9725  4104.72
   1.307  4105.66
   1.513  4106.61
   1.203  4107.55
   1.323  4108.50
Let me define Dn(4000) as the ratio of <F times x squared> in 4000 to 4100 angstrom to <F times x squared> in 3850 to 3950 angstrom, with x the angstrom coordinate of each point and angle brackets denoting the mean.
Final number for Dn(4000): 1.31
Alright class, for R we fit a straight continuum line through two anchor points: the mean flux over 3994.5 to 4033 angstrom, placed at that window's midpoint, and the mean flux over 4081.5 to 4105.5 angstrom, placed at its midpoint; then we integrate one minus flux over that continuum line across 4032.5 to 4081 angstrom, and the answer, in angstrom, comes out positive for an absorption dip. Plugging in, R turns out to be -3.5 angstrom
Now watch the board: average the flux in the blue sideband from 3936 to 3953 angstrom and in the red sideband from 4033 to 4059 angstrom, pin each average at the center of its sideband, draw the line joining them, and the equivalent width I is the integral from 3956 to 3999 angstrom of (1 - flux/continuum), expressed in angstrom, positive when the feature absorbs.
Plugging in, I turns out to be 5.7 angstrom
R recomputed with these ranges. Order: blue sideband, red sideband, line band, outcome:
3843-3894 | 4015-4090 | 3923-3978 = 8.4 angstrom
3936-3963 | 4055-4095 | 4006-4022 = -2.9 angstrom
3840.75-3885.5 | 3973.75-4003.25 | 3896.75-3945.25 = 2.4 angstrom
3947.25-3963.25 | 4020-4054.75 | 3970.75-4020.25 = -3.2 angstrom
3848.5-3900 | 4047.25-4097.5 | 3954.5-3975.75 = 5.2 angstrom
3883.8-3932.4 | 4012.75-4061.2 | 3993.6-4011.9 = -1.9 angstrom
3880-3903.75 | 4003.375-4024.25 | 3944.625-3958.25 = 0.2 angstrom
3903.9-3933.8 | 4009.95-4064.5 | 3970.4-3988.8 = 2.3 angstrom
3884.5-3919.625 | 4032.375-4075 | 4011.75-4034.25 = 0.2 angstrom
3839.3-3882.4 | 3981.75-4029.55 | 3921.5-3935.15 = 2.1 angstrom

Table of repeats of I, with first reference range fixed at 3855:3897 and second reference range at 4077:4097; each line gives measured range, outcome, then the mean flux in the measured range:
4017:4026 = -0.7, 1.62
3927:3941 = 1.9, 1.21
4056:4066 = -0.5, 1.63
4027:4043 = -1.9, 1.71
